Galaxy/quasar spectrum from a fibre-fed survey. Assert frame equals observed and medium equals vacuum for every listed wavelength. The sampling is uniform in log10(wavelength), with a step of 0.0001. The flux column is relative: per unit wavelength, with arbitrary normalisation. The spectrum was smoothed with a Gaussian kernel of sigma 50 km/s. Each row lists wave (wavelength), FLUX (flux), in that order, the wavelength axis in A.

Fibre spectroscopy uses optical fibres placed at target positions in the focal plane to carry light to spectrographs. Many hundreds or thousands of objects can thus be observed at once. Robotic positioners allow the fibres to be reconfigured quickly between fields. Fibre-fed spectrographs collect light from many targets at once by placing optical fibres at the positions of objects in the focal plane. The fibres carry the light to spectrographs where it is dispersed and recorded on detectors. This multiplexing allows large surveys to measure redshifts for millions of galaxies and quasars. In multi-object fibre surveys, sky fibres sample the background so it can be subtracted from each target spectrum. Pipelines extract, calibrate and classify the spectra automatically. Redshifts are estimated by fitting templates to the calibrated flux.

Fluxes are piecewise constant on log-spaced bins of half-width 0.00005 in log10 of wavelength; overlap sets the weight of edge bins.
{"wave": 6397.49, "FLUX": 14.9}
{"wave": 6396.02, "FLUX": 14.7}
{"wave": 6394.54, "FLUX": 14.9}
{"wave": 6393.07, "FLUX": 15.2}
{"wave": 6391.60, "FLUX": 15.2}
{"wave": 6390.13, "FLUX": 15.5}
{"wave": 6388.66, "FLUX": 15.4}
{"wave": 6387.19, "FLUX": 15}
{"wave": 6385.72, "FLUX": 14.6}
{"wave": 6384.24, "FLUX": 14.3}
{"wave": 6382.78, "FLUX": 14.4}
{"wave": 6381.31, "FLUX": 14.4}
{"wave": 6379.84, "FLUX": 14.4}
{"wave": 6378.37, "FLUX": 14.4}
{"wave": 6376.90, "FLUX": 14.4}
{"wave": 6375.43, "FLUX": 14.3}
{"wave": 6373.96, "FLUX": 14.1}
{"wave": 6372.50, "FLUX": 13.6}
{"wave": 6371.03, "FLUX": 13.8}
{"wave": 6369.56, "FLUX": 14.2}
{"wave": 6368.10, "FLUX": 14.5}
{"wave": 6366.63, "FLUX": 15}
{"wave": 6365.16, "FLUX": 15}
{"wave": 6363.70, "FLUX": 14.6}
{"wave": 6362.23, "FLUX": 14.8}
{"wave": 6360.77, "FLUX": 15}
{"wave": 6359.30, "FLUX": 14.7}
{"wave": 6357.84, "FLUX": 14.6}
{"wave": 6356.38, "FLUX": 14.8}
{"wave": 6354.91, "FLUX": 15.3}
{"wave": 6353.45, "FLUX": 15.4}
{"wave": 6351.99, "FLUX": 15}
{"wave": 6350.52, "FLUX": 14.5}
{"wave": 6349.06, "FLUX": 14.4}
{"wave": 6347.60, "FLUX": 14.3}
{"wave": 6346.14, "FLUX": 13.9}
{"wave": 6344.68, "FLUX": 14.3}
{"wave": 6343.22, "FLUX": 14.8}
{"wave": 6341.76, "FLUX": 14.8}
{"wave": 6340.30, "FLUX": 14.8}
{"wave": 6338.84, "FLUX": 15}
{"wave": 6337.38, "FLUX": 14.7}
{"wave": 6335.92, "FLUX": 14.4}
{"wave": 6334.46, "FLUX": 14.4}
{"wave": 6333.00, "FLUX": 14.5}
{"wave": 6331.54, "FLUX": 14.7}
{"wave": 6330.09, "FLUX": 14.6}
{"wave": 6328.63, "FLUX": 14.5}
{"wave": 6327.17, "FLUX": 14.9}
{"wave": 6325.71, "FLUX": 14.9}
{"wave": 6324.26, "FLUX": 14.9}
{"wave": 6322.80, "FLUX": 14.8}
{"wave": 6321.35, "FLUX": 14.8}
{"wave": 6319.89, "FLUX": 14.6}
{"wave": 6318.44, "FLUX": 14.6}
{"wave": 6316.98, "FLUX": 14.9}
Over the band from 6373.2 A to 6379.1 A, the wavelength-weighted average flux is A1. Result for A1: 14.3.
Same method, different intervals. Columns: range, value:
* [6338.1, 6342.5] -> 14.9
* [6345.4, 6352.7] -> 14.4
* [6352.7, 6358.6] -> 15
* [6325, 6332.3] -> 14.7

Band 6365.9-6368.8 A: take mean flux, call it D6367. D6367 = 14.7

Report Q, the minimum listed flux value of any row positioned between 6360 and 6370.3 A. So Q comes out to 14.2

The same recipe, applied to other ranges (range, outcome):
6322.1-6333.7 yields 14.5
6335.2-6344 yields 14.4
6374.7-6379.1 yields 14.3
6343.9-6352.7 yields 13.9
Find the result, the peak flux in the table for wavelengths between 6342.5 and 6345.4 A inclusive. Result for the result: 14.8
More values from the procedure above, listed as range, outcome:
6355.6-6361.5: 15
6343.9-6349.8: 14.4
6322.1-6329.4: 14.9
